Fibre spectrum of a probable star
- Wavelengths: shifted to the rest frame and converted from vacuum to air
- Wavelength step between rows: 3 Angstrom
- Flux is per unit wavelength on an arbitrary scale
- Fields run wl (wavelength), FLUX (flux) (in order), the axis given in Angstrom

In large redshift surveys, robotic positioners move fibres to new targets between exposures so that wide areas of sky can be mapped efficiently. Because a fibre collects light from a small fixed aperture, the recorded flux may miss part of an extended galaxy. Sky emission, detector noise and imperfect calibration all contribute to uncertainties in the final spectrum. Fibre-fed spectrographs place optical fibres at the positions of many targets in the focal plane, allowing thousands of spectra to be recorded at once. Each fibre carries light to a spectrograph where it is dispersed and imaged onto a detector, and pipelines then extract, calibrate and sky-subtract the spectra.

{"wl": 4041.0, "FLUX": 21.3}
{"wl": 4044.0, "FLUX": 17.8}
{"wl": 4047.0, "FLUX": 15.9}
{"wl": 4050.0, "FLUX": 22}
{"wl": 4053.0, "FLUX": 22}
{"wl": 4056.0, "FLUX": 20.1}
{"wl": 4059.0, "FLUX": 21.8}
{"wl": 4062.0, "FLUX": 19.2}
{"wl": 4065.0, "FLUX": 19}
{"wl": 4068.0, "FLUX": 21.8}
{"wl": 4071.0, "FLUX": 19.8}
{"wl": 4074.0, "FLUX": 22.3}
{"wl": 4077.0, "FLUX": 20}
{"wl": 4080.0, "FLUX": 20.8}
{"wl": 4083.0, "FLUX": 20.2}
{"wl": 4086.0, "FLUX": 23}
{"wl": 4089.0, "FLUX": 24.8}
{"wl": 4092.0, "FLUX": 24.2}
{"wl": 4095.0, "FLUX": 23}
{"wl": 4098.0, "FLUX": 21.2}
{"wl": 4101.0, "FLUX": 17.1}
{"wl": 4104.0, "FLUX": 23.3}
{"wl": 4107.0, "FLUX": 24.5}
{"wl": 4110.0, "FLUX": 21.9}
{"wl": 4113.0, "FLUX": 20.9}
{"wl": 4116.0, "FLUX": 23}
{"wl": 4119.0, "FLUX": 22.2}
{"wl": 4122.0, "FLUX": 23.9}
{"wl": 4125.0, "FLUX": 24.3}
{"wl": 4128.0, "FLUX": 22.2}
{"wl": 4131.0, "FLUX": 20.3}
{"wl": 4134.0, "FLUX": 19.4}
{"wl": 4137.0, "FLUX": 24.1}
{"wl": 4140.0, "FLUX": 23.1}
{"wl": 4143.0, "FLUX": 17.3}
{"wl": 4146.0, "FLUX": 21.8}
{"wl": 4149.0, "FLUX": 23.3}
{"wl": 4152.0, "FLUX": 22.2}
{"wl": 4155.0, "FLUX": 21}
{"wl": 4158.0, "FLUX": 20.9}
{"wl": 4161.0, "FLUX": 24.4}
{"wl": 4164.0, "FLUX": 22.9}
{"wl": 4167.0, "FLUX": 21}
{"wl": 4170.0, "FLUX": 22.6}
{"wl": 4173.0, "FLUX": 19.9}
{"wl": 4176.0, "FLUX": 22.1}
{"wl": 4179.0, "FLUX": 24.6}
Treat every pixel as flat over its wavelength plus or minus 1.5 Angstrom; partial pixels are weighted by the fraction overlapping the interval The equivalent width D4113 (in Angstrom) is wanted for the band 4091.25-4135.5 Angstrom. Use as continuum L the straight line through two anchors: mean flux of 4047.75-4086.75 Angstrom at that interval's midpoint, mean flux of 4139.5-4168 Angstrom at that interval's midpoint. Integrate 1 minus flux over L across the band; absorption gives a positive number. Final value -1.6 Angstrom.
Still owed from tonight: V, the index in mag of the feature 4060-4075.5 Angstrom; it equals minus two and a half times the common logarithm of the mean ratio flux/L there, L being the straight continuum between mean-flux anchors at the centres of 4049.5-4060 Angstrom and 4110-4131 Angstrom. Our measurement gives 0.060 mag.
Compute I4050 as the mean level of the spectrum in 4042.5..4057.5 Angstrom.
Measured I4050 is 19.6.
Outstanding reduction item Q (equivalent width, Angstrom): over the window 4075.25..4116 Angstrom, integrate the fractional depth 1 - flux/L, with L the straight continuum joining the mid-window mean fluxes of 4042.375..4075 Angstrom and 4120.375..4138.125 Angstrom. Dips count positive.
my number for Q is -1.3 Angstrom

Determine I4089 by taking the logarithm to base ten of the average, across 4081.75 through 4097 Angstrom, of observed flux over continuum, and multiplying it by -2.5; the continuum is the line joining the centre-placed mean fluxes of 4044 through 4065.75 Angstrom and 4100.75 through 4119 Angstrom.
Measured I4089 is -0.08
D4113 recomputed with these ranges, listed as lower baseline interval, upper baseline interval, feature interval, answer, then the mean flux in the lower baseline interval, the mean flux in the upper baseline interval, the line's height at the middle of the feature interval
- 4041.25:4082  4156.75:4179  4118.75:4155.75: -0.59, 20.2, 22.2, 21.6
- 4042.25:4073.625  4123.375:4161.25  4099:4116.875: -0.55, 20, 21.8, 21.1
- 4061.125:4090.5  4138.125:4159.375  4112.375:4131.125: -1.15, 21.1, 21.4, 21.3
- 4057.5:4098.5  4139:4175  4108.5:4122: -0.38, 21.5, 21.7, 21.6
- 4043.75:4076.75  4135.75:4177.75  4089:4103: -0.65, 20.2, 21.9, 20.9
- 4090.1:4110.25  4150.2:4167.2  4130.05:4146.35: 0.90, 22.2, 22.2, 22.2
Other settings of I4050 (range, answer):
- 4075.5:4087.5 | 21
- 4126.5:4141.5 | 21.8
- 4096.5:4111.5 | 21.6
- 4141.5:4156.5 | 21.1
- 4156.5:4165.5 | 22.7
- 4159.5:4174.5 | 22.2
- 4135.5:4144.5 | 21.5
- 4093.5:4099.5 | 22.1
